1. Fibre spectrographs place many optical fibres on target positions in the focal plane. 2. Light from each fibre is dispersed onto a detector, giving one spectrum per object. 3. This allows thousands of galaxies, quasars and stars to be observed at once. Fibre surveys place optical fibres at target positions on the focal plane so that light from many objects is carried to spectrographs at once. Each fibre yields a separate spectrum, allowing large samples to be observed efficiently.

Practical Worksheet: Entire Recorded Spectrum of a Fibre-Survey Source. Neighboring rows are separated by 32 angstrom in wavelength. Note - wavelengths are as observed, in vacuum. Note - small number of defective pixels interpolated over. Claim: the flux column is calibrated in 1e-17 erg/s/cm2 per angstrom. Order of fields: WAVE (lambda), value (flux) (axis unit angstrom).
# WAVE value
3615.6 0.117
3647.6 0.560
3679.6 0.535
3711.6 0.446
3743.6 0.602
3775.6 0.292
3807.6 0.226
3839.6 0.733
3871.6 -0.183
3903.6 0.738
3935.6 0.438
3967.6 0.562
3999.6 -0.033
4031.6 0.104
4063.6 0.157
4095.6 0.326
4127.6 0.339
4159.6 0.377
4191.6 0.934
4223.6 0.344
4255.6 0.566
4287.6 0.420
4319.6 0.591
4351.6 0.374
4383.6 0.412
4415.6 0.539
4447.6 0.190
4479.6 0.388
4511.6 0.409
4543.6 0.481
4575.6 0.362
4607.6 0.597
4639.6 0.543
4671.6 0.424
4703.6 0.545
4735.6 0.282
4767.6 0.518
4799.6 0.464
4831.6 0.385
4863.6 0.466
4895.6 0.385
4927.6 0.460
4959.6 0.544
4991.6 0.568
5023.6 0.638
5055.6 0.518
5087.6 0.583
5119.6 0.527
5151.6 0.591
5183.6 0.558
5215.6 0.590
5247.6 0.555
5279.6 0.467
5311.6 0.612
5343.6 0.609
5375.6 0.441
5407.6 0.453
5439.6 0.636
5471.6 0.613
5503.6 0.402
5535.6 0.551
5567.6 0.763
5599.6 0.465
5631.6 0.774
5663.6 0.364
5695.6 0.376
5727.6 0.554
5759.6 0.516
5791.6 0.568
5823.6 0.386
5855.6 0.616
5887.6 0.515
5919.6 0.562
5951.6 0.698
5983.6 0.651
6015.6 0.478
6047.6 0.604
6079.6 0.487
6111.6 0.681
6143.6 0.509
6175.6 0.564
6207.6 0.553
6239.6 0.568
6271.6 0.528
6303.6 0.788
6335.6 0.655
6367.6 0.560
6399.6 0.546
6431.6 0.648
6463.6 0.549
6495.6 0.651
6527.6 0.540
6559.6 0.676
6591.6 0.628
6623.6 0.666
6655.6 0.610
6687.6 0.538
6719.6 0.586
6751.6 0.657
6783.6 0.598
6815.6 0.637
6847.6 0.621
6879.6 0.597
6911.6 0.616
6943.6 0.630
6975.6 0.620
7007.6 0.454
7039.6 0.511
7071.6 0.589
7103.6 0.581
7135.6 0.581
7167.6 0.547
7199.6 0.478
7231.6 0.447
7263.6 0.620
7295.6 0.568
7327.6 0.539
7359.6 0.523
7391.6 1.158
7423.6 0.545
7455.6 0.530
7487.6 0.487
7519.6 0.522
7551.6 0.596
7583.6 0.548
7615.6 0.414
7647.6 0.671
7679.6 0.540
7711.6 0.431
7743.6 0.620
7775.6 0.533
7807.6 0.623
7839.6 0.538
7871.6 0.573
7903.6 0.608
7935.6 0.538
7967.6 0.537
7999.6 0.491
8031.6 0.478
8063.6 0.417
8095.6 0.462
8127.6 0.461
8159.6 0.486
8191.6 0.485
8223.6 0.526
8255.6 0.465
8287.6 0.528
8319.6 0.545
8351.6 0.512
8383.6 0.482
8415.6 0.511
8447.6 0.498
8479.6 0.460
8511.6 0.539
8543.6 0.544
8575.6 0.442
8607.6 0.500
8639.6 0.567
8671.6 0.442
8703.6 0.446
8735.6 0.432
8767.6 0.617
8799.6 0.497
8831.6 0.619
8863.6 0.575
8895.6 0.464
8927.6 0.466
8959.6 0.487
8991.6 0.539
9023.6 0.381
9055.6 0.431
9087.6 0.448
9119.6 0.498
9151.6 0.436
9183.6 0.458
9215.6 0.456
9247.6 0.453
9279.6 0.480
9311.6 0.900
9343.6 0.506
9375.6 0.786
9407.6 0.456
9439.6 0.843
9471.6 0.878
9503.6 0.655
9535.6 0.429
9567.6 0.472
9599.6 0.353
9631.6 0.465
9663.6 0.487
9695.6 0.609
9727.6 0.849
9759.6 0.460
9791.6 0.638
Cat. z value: 0.124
